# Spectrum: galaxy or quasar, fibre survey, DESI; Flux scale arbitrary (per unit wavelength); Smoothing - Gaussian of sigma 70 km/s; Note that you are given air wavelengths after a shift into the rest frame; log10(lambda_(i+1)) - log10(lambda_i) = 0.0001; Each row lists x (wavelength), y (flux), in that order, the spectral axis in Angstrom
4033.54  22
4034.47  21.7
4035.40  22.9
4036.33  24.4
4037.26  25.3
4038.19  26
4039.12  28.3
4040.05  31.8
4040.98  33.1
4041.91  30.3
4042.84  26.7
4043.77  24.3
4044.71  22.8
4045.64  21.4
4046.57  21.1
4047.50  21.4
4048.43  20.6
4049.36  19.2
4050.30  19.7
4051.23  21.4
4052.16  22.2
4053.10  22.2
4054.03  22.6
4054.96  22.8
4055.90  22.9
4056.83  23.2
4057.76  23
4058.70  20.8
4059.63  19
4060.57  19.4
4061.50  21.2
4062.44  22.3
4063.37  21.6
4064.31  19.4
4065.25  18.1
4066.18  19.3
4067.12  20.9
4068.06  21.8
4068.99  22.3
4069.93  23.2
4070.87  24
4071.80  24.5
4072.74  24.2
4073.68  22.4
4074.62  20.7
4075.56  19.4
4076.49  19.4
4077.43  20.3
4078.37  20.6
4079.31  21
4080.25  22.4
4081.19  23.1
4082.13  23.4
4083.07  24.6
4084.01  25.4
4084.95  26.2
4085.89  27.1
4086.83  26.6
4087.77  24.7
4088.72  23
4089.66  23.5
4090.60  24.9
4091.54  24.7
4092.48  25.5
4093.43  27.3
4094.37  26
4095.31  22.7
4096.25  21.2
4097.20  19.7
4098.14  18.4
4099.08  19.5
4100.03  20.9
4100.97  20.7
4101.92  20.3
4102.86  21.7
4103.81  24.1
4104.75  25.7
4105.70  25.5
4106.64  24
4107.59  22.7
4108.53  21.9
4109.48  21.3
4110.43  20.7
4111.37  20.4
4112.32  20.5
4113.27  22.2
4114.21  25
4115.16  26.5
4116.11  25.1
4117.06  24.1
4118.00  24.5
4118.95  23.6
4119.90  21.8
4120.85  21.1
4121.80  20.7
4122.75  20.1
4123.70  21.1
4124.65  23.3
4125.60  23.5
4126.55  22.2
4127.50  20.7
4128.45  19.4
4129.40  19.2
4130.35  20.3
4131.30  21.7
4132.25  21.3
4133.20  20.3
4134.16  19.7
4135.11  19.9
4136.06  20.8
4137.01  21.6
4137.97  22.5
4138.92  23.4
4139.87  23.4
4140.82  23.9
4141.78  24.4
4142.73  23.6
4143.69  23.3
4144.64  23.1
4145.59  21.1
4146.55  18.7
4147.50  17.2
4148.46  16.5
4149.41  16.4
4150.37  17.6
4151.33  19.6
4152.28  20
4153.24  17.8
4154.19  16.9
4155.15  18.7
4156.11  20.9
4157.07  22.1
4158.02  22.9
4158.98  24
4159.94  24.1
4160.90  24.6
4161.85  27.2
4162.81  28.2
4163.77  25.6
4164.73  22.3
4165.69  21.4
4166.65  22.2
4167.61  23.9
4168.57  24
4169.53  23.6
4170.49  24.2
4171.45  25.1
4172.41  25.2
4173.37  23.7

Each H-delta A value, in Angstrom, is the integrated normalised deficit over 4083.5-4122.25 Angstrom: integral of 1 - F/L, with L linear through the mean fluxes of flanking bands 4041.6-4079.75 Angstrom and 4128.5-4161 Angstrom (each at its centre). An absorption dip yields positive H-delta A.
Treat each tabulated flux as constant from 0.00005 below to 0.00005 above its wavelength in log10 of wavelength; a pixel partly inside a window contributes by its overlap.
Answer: -3.4 Angstrom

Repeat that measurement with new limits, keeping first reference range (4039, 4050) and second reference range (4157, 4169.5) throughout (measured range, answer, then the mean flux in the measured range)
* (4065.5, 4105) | 2.99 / 22.8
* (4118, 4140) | 2.63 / 21.4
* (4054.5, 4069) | 2.16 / 21.1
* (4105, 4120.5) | 0.82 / 23.1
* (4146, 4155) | 2.33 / 17.9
